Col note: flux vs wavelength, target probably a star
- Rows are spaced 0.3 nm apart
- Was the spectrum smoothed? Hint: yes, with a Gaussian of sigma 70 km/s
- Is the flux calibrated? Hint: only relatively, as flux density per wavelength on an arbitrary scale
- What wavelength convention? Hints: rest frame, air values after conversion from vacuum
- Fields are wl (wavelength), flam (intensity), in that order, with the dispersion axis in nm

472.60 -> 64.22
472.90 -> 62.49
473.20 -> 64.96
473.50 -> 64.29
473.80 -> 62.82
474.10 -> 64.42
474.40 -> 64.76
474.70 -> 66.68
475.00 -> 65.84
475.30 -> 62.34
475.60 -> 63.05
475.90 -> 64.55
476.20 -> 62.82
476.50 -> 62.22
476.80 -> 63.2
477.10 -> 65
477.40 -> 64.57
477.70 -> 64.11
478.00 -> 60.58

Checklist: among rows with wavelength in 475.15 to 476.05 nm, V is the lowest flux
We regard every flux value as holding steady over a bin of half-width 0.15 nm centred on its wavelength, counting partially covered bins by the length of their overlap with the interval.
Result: 62.34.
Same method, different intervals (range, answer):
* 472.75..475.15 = 62.49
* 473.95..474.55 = 64.42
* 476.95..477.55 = 64.57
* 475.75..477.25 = 62.22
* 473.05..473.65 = 64.29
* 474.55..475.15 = 65.84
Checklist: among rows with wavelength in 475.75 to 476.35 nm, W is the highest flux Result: 64.55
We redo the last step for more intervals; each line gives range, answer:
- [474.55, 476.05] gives 66.68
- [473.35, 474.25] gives 64.42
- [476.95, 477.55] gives 65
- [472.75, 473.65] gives 64.96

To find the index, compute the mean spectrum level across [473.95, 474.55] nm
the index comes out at 64.6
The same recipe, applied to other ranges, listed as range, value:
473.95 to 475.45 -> 64.8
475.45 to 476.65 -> 63.2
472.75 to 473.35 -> 63.7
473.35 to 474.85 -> 64.6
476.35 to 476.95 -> 62.7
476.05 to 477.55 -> 63.6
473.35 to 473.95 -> 63.6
